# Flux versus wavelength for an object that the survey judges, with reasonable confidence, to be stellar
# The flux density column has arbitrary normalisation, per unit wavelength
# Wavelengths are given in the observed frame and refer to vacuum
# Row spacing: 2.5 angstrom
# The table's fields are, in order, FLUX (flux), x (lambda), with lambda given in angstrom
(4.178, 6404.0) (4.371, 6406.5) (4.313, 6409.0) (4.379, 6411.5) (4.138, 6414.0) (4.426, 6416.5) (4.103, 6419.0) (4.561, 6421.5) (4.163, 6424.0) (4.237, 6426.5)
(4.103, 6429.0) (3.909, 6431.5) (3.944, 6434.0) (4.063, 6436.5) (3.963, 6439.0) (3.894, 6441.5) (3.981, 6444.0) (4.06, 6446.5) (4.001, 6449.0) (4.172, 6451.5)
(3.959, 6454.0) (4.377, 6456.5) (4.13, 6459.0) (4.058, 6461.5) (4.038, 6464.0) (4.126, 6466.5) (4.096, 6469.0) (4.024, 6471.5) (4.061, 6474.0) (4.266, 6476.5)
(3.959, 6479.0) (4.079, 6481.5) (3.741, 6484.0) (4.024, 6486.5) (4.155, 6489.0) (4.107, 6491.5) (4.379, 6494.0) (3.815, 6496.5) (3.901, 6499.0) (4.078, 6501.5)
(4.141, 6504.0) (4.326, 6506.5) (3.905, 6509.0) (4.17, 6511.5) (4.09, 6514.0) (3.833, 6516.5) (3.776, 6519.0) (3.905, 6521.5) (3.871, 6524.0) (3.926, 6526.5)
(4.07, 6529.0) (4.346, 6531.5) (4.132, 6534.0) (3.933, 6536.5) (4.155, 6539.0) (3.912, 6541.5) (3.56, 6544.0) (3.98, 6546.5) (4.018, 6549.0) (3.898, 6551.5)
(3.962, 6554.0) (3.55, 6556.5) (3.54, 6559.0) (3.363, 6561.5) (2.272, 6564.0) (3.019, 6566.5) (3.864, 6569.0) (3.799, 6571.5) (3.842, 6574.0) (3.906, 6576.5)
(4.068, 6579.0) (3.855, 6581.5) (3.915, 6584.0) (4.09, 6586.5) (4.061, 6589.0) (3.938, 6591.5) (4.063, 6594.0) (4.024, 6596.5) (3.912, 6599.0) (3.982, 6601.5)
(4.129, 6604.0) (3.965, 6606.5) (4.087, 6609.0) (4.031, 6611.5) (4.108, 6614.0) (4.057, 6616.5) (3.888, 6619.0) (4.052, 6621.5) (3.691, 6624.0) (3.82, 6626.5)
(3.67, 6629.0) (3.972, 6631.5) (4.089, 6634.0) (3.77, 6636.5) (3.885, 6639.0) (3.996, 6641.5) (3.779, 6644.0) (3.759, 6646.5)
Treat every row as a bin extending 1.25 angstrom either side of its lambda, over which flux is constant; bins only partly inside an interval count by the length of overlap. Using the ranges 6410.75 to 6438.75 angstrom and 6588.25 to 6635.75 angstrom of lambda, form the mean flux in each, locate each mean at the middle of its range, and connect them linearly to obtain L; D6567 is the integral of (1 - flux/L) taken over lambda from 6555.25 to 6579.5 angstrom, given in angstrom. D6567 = 3.1 angstrom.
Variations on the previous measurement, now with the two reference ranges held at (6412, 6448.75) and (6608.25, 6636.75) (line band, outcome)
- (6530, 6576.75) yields 3.09 angstrom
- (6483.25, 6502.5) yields 0.12 angstrom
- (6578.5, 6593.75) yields -0.06 angstrom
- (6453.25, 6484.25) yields -0.03 angstrom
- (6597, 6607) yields -0.11 angstrom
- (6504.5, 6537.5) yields 0.05 angstrom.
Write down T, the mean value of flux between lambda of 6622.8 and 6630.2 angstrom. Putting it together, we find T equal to 3.73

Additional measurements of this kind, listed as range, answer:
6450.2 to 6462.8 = 4.14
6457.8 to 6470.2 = 4.09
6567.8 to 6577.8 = 3.85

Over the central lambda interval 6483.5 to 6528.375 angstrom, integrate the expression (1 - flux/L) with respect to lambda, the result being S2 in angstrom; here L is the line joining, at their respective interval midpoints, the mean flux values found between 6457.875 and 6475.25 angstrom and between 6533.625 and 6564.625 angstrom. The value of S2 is -1.2 angstrom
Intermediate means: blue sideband 4.08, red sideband 3.73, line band 4.01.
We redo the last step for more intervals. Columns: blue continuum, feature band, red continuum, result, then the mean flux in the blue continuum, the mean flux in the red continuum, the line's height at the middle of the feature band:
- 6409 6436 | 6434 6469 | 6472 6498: 0.6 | 4.2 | 4.06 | 4.13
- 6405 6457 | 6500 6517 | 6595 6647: -0.1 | 4.15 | 3.94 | 4.06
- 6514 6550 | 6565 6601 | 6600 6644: 0.7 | 3.96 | 3.95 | 3.95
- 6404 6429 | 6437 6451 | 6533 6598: 0.7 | 4.28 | 3.8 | 4.19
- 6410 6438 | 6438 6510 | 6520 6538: 0.8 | 4.18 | 4.02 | 4.11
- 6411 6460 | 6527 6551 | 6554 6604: -0.9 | 4.12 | 3.76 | 3.86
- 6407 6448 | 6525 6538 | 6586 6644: -0.1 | 4.14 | 3.96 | 4.04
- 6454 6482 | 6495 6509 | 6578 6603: 0.1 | 4.1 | 3.99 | 4.07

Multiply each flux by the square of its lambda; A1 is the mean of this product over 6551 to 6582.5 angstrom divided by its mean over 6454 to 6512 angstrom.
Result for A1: 0.91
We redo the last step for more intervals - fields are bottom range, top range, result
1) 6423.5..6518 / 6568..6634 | 1.01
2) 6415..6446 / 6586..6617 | 1.03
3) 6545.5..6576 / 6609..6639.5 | 1.11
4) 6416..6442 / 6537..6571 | 0.92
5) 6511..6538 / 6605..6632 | 1.01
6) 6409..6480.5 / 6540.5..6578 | 0.91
